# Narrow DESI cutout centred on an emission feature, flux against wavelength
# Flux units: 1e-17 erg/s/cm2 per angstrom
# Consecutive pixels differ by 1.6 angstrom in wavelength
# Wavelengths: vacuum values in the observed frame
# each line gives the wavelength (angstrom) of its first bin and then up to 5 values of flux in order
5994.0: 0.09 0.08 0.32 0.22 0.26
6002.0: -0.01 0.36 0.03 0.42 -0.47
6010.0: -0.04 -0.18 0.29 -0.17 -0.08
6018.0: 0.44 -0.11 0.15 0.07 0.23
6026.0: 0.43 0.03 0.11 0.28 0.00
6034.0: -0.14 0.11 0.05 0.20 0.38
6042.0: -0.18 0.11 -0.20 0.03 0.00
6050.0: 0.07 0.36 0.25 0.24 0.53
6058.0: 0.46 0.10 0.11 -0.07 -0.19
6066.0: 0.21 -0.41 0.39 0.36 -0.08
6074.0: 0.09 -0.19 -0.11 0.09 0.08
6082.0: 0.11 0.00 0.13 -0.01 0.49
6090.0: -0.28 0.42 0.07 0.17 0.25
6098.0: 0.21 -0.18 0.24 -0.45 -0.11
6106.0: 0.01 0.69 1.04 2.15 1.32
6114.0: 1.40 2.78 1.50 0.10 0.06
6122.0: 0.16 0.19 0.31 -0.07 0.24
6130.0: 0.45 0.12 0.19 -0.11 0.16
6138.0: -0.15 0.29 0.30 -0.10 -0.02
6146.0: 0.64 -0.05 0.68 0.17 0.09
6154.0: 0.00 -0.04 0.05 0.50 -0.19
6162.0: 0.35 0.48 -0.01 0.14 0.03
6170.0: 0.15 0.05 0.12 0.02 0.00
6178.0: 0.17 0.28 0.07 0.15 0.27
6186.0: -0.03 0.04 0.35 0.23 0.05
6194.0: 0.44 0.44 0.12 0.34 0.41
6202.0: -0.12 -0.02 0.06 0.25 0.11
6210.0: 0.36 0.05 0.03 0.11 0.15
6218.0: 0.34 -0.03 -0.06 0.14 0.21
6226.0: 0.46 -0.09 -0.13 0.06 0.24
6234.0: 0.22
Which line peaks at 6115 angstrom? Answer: [O II] 3727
